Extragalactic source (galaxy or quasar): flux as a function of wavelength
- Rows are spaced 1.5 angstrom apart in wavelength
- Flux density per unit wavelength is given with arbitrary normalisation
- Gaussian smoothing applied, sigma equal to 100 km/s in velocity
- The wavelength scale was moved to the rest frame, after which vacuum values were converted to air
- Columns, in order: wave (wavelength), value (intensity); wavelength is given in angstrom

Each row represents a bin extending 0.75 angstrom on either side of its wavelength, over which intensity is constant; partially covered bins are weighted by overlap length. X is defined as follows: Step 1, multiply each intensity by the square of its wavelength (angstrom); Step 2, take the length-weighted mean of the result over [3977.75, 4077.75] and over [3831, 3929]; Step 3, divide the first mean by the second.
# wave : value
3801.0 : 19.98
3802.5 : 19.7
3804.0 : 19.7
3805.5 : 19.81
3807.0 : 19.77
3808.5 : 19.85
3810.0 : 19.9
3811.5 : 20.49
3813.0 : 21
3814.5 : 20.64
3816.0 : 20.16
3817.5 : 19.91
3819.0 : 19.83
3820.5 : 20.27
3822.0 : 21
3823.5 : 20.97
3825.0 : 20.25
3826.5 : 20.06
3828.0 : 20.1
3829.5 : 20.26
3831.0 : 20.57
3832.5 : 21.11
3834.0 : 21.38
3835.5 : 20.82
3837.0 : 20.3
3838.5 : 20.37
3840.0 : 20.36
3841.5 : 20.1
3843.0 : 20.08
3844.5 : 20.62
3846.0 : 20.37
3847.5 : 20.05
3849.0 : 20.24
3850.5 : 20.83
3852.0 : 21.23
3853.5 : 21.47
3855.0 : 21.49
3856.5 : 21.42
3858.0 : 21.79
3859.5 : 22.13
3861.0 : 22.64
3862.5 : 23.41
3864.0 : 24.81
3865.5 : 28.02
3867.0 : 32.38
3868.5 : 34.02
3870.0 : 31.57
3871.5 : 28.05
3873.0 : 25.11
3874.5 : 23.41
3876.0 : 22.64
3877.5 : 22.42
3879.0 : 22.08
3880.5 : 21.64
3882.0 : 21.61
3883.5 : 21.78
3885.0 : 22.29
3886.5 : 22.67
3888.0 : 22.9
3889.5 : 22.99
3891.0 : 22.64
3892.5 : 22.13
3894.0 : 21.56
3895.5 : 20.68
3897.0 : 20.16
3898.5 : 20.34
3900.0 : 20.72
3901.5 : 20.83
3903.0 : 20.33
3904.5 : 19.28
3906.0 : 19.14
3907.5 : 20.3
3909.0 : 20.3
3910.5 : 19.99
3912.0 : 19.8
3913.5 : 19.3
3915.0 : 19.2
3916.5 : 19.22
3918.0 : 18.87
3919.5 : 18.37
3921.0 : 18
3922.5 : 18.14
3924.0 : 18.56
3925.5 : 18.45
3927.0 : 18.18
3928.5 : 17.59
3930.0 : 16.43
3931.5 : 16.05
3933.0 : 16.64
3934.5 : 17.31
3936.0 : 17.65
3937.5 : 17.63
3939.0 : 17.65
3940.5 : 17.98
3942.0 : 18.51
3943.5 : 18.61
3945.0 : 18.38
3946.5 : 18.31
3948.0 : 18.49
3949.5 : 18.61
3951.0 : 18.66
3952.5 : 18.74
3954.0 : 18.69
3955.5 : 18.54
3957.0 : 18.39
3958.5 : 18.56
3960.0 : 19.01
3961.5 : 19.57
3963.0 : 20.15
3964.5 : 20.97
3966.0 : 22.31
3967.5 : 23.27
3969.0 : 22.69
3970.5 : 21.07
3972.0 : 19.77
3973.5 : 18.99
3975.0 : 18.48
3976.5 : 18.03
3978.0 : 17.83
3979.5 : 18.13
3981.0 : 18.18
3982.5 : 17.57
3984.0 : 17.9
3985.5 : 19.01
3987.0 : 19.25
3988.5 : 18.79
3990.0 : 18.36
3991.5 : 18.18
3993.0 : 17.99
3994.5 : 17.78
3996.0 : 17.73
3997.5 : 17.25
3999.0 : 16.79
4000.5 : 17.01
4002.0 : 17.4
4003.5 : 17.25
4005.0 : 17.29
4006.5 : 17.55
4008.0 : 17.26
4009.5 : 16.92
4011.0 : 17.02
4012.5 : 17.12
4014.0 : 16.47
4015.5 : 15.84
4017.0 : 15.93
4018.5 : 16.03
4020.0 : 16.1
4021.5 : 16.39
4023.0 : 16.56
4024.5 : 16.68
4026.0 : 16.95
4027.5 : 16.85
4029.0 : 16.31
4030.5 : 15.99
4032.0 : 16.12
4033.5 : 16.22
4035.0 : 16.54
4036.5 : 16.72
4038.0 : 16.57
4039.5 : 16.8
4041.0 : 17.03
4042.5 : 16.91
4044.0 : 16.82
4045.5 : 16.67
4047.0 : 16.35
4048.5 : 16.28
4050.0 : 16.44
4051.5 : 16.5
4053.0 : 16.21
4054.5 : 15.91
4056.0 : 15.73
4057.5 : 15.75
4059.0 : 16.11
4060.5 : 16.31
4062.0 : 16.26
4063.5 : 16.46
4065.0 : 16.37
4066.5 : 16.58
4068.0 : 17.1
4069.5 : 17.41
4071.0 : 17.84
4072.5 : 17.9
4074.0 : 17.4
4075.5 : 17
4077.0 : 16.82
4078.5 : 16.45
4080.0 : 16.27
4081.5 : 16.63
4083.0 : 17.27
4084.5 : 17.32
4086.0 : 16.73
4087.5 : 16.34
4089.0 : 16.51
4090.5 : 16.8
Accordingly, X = 0.85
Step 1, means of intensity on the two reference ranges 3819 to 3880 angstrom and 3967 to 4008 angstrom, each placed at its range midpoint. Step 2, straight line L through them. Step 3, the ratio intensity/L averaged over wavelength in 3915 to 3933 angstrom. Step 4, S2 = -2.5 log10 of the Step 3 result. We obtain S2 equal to 0.13 mag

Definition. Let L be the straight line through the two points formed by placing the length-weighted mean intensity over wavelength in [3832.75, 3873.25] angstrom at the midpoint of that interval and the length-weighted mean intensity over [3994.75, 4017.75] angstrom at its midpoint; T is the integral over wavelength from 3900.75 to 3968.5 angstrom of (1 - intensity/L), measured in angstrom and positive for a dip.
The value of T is 3.2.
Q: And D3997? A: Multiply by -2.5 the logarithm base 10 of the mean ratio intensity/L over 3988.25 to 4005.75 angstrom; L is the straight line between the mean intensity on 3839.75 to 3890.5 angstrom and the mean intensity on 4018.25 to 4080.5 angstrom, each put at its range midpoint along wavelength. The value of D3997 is 0.05 mag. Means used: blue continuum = 23.2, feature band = 17.6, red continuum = 16.6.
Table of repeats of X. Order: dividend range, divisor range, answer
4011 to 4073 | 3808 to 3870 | 0.84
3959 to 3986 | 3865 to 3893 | 0.83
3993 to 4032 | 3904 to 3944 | 0.96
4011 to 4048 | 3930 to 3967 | 0.93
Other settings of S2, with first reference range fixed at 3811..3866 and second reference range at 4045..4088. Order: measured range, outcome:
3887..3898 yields -0.09 mag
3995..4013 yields 0.04 mag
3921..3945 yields 0.09 mag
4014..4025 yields 0.09 mag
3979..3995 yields -0.01 mag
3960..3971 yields -0.15 mag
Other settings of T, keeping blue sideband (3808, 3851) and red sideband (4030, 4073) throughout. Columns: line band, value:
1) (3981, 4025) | 0.2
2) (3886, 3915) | -2.4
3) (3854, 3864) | -1.2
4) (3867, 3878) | -4.2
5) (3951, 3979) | -2.5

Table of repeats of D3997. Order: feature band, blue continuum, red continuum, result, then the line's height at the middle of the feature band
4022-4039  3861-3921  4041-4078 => 0.07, 17.6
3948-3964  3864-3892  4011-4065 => 0.10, 20.7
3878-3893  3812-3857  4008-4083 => -0.14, 19.6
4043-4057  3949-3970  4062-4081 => 0.08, 17.5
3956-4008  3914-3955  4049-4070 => -0.08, 17.4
